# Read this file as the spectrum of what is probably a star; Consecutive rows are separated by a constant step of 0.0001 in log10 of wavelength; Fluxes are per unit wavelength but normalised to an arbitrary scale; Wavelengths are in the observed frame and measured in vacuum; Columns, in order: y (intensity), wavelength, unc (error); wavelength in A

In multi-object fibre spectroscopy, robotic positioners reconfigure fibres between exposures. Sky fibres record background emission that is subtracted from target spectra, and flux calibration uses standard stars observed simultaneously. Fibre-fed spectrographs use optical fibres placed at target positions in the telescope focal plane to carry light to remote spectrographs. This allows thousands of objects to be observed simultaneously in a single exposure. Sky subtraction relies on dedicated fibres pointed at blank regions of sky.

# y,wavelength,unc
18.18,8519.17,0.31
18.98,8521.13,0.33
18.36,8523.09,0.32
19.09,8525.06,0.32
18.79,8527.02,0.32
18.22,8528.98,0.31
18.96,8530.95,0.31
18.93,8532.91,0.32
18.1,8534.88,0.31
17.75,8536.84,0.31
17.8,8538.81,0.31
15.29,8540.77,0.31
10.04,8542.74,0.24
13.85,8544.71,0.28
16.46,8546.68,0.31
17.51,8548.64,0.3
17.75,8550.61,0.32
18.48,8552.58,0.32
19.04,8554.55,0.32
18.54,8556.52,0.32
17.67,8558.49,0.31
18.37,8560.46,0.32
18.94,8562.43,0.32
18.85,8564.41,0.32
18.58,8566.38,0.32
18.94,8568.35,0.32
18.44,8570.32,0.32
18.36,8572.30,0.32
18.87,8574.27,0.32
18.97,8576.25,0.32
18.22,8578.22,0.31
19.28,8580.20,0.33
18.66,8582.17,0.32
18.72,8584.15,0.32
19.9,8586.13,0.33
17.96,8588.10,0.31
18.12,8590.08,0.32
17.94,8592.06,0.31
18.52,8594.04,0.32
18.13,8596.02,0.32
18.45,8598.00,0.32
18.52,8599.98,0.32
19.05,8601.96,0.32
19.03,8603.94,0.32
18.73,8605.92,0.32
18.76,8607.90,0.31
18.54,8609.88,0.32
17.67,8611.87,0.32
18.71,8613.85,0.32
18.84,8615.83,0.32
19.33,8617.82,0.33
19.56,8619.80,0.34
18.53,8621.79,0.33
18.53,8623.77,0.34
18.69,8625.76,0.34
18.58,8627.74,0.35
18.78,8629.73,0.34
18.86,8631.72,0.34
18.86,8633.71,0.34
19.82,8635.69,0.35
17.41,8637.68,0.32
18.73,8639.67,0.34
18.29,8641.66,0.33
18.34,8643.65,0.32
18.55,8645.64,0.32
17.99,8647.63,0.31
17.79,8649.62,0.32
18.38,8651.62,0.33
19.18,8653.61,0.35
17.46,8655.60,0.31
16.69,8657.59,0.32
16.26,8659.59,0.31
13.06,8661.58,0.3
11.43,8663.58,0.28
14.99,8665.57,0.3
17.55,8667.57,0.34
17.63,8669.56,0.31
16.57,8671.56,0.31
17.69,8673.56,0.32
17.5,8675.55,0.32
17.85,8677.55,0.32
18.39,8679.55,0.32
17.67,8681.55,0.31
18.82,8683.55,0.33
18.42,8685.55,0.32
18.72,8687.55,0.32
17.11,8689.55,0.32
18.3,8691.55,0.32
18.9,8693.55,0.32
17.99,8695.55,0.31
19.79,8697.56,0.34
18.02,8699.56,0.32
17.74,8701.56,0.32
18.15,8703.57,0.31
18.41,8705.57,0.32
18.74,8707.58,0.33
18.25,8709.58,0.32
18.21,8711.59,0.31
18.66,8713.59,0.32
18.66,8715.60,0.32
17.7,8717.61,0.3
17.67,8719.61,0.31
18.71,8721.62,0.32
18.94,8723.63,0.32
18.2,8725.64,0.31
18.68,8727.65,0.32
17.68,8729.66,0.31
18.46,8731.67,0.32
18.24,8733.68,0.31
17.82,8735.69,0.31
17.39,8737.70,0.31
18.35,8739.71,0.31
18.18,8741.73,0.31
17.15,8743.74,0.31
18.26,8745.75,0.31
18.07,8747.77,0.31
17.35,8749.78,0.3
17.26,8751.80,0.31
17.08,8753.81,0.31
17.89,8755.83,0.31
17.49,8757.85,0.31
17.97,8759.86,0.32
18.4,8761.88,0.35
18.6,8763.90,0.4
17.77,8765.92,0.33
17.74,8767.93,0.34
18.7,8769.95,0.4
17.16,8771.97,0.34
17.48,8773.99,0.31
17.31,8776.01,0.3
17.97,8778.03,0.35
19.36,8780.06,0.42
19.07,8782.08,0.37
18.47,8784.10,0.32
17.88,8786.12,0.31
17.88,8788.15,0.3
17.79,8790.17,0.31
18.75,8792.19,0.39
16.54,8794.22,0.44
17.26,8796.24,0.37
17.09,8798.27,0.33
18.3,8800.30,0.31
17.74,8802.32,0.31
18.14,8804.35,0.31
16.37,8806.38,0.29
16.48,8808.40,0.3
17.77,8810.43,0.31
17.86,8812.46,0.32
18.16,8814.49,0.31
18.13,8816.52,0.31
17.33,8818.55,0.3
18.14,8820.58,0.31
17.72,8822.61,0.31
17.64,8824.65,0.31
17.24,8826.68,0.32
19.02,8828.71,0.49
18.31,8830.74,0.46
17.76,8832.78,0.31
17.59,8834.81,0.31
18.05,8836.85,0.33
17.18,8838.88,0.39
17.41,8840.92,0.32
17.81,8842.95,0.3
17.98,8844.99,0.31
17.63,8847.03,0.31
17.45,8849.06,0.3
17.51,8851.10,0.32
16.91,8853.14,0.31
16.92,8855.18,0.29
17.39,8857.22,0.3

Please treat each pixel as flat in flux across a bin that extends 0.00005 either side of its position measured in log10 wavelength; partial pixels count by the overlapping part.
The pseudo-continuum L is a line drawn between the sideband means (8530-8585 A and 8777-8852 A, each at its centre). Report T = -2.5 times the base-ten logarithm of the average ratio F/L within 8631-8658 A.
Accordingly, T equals -0.03 mag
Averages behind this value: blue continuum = 17.8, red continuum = 17.8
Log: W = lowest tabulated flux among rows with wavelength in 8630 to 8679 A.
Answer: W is 11.43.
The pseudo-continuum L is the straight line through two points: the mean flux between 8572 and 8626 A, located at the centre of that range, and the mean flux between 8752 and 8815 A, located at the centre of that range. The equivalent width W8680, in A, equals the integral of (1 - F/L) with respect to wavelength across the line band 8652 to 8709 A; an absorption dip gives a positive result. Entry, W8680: 2.5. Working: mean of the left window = 18.7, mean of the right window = 17.8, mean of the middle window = 17.5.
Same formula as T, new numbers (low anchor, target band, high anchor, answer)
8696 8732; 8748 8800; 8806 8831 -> 0.01 mag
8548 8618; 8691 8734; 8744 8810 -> -0.02 mag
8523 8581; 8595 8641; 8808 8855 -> -0.05 mag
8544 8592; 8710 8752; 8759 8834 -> -0.01 mag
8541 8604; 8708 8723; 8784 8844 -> -0.03 mag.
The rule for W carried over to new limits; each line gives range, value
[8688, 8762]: 17.08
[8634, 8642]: 17.41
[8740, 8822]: 16.37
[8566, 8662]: 13.06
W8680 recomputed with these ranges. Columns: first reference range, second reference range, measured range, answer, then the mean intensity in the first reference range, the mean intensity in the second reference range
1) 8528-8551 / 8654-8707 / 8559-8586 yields -3.0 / 16.7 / 17.4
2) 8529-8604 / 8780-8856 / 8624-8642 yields -0.7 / 18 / 17.7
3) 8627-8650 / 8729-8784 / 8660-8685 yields 2.4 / 18.5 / 17.9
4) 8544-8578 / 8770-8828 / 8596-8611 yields -0.5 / 18.1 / 17.8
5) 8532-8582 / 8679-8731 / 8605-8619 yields -0.6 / 17.7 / 18.3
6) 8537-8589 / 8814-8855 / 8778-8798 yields -0.4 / 17.8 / 17.7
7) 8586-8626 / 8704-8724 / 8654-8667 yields 2.3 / 18.6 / 18.4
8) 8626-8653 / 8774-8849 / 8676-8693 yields 0.2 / 18.5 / 17.8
